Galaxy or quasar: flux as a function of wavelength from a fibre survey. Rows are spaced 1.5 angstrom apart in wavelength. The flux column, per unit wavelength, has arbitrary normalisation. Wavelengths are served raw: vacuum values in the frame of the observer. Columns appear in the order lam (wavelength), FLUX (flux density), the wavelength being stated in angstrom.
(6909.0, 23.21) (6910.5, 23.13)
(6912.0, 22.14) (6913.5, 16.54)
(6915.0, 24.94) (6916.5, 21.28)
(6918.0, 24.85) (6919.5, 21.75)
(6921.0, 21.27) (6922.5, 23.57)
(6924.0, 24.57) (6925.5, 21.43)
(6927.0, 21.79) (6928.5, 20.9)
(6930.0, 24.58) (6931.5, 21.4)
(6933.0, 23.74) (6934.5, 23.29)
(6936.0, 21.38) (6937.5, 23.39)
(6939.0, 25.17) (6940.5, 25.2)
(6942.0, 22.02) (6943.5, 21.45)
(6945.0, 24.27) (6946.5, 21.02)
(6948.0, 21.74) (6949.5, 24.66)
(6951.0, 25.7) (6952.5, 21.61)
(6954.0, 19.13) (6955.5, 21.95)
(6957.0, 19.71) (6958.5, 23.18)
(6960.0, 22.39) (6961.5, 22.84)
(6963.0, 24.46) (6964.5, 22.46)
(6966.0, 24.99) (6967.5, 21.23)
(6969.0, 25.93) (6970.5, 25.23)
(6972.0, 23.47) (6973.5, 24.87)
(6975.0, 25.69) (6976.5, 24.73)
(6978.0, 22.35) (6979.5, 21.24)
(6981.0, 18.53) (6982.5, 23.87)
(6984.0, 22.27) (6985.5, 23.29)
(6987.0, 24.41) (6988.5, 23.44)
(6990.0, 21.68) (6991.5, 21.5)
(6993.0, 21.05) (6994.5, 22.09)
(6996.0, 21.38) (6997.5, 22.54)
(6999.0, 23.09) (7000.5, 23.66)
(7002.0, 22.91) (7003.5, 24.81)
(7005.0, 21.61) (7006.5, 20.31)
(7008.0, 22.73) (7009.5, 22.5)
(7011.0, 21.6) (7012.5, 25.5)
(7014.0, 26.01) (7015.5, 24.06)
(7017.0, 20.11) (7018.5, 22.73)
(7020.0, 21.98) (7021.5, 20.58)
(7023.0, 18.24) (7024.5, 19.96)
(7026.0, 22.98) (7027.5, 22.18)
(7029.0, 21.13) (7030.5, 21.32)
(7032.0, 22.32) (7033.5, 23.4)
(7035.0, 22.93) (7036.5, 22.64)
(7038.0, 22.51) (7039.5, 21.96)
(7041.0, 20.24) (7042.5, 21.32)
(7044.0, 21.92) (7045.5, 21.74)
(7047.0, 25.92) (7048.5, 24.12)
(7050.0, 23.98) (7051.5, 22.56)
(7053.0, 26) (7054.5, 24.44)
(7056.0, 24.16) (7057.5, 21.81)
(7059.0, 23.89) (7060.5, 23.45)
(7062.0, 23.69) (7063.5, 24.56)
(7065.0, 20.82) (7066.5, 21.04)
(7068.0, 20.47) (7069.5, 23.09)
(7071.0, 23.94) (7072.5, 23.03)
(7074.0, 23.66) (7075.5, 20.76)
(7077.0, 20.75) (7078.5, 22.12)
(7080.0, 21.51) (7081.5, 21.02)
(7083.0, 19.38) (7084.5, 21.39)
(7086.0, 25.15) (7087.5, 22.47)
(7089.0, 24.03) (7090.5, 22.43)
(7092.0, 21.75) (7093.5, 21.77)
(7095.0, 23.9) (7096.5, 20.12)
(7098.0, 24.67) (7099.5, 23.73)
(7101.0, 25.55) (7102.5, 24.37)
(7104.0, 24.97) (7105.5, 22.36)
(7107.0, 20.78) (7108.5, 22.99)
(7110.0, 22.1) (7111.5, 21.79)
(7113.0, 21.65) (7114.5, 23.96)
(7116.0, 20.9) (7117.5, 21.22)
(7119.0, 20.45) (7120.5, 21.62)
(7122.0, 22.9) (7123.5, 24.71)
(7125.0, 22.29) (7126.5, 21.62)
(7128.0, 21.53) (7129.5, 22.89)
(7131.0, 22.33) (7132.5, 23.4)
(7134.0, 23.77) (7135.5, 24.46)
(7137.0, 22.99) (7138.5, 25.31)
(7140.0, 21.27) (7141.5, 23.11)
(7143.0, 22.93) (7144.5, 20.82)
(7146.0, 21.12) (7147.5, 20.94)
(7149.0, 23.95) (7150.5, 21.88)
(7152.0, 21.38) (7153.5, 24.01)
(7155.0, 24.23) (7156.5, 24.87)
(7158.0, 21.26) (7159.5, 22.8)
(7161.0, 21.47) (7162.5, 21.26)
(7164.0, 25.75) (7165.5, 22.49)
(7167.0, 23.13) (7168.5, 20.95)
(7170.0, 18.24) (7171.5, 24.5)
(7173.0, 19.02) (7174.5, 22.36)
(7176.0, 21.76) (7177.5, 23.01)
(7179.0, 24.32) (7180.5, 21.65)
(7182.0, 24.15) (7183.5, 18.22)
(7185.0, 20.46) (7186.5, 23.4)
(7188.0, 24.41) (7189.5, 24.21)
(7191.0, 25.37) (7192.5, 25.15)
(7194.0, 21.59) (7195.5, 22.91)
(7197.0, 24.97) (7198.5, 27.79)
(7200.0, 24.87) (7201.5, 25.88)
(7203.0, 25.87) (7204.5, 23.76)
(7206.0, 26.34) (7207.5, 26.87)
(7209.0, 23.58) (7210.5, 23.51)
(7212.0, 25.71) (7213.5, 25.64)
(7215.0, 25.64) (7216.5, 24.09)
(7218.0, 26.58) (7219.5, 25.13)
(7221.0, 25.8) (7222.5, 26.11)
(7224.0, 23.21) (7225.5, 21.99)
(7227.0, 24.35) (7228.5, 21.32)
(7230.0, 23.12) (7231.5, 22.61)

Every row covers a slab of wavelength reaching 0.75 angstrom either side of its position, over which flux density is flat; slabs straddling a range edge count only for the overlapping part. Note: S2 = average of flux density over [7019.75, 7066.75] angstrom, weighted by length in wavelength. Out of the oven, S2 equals 22.5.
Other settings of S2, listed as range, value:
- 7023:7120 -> 22.5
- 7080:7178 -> 22.5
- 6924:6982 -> 22.9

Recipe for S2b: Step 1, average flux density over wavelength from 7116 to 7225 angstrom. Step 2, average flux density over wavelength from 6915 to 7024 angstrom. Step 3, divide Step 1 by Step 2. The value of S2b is 1.02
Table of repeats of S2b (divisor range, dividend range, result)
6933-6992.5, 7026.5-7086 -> 0.98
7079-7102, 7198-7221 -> 1.12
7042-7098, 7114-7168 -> 1.00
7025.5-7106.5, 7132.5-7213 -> 1.02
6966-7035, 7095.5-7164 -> 1.00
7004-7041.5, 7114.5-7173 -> 1.02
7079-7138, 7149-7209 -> 1.03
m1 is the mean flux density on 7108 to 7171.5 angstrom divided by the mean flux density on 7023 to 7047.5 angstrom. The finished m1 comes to 1.0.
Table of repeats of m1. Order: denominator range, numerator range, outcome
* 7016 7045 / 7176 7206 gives 1.10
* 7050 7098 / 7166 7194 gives 0.99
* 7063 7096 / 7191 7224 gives 1.13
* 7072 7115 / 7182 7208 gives 1.07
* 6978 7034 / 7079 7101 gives 1.01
